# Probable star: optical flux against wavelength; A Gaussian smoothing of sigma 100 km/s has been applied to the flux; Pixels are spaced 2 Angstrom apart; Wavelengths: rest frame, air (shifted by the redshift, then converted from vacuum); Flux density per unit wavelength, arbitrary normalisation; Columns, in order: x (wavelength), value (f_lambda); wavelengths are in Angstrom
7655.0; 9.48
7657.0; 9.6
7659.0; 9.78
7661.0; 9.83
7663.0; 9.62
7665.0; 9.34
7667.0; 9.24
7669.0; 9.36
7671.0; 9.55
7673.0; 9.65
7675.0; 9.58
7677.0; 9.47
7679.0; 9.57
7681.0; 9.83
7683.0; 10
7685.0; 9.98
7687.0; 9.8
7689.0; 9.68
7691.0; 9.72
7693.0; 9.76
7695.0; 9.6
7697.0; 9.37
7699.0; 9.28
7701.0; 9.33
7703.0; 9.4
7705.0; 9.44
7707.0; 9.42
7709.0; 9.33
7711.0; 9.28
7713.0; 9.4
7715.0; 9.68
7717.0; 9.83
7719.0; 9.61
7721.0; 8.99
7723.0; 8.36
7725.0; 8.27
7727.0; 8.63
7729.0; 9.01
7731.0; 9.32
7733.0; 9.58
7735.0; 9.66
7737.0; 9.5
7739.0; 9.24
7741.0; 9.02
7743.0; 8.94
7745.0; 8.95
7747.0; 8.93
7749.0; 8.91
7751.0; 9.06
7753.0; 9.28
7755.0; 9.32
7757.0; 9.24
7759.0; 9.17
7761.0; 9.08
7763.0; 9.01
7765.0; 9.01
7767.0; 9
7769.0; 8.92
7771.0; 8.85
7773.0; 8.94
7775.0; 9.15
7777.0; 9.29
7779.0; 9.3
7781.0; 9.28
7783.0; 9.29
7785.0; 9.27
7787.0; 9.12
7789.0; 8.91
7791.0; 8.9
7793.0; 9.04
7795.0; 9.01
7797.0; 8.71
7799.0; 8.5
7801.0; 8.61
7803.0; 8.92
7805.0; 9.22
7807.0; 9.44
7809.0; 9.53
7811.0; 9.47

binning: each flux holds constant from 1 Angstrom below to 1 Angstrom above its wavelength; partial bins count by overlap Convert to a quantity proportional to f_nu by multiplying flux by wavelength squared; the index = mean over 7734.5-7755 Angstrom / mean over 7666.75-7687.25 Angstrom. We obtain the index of 0.96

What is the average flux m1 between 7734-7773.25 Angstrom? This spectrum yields 9.1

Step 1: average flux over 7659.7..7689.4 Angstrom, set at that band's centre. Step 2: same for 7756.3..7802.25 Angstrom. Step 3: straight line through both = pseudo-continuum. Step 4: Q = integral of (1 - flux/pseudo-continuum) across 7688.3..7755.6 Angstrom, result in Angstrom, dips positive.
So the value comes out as 0.7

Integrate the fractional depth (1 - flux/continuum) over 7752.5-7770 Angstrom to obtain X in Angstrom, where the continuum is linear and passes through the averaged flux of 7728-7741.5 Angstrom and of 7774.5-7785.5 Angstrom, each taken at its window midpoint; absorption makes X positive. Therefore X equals 0.4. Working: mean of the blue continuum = 9.34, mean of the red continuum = 9.27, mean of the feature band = 9.11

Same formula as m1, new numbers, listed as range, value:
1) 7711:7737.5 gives 9.22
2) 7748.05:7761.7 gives 9.15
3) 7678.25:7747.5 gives 9.37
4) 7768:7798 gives 9.07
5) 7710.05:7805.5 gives 9.09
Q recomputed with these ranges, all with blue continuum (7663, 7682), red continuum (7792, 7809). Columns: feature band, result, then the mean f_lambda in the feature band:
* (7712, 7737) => 0.23 Angstrom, 9.21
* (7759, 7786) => -0.07 Angstrom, 9.11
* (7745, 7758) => 0.09 Angstrom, 9.11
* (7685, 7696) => -0.35 Angstrom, 9.74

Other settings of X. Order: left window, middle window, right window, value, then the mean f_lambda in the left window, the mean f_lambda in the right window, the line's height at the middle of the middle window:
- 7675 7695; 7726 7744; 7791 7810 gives 0.4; 9.74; 8.99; 9.42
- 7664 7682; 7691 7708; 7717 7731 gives -0.5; 9.51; 8.92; 9.2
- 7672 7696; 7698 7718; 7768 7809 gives 0.3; 9.72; 9.05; 9.57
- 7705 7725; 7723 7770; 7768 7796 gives 0.6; 9.28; 9.09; 9.19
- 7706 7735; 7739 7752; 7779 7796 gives 0.3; 9.21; 9.11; 9.17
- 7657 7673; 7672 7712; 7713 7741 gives -0.8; 9.54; 9.21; 9.4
